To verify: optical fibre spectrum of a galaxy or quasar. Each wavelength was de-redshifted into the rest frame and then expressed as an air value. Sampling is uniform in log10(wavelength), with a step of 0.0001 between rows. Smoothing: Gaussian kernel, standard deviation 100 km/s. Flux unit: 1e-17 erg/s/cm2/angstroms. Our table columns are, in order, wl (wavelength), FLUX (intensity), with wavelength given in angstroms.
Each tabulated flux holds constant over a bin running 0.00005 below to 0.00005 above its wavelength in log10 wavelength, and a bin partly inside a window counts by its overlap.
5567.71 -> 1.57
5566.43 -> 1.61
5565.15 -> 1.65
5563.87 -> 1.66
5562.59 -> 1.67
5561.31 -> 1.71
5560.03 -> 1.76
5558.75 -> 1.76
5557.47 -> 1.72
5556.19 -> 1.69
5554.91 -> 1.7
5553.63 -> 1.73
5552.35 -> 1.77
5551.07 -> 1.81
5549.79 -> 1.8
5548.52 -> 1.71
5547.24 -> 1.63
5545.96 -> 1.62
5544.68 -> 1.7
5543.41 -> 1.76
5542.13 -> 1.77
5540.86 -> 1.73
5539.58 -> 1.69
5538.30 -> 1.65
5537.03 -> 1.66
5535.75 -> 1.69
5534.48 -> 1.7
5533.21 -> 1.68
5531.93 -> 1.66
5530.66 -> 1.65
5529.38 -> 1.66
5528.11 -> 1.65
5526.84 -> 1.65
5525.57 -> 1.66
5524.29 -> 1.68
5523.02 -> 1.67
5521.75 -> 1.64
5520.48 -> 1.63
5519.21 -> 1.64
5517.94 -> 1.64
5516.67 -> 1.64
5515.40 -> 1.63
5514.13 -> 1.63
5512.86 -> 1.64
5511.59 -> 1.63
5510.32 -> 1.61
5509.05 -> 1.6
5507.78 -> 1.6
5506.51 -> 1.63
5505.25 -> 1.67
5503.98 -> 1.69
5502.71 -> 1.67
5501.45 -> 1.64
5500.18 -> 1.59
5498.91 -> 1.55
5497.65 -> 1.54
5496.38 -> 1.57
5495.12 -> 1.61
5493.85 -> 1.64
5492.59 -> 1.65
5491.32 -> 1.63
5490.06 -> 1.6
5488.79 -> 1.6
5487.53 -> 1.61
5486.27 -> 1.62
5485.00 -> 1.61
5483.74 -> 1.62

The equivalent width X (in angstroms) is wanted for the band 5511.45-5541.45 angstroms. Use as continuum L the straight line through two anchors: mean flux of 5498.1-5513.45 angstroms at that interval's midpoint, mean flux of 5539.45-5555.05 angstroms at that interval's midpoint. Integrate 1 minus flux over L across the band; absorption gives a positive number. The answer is 0.3 angstroms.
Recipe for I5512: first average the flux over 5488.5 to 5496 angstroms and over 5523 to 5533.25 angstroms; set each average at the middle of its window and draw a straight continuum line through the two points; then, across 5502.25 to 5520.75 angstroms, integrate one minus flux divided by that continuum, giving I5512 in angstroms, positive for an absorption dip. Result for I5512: 0.06 angstroms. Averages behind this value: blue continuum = 1.62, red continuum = 1.66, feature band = 1.64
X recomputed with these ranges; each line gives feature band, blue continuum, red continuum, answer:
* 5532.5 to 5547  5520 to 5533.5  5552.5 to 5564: -0.11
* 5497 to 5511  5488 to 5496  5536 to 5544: 0.21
